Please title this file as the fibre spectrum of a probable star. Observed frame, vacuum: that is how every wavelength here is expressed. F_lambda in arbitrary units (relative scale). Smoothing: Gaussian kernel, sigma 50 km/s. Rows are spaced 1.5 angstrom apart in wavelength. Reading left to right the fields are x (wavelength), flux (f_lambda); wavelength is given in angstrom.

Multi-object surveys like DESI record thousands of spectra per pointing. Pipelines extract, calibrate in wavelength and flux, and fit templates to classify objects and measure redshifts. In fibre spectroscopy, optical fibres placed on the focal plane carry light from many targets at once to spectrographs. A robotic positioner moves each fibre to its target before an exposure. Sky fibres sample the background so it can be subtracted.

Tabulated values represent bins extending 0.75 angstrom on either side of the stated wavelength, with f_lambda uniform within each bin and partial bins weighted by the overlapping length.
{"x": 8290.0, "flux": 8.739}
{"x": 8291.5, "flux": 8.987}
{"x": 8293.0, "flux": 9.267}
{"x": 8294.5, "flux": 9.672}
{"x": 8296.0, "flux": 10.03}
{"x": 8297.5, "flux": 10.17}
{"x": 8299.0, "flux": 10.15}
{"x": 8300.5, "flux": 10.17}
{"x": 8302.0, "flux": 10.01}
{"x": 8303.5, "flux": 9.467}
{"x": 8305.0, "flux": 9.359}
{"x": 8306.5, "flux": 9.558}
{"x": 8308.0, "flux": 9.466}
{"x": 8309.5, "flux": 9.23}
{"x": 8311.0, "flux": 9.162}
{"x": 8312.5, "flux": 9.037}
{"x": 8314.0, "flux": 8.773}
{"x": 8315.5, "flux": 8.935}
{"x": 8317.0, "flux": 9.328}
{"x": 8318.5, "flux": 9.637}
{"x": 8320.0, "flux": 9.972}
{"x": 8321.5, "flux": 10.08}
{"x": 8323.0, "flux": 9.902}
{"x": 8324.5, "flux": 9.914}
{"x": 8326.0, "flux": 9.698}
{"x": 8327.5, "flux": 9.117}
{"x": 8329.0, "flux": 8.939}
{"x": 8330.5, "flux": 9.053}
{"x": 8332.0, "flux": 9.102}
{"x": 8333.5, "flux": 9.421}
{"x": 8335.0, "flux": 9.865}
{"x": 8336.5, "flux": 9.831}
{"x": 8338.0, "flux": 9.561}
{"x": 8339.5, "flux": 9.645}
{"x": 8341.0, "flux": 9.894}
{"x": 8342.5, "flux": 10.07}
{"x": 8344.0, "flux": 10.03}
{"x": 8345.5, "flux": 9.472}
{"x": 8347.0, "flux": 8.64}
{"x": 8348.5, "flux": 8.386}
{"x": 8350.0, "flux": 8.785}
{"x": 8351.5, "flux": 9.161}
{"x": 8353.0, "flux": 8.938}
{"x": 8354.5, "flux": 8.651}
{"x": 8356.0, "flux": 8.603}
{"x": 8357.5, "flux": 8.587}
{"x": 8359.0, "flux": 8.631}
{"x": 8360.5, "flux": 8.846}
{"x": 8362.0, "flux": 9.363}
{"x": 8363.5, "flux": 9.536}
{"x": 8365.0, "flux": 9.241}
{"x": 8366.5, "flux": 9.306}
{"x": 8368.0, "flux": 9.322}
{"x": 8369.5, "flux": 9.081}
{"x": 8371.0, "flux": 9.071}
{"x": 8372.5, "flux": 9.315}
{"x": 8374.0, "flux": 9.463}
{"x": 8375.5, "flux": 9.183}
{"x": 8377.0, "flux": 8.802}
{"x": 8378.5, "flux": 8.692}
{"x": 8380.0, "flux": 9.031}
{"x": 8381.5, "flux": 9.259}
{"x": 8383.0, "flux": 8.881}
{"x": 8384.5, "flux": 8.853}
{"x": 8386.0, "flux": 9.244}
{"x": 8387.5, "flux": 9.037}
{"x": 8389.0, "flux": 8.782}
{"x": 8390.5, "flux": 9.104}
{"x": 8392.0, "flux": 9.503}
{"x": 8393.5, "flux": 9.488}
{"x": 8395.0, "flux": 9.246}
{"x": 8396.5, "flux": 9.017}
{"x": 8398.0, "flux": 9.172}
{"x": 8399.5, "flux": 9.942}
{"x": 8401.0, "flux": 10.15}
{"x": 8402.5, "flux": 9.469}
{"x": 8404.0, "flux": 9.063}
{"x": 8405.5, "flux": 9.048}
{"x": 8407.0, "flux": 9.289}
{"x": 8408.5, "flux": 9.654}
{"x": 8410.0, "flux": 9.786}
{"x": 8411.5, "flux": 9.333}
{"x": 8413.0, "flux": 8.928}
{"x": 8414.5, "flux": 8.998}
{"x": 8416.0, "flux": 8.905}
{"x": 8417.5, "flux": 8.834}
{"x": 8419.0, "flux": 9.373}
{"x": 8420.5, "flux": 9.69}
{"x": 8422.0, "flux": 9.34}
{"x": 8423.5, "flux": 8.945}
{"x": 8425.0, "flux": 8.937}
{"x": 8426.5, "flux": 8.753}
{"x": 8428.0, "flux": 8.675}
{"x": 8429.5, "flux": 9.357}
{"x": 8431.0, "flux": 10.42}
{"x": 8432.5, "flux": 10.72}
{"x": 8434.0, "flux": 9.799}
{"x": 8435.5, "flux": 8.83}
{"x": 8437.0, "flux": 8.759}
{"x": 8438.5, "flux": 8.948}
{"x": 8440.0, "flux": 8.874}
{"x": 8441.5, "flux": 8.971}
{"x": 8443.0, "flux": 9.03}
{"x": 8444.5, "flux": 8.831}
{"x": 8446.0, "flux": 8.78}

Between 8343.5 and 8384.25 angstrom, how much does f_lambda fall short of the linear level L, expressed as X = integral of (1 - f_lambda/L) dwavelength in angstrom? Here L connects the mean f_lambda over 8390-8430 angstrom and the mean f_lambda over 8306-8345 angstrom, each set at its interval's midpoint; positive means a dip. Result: 1.5 angstrom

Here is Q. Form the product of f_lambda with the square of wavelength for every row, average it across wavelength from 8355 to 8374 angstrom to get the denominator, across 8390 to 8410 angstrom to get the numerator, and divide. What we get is 1.05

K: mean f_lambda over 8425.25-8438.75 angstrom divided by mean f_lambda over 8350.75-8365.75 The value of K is 1.05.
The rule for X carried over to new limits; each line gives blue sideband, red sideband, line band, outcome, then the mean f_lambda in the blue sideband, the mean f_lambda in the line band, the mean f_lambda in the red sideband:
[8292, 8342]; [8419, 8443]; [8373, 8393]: 0.67 angstrom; 9.56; 9.07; 9.26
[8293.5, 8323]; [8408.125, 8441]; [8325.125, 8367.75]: 1.14 angstrom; 9.59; 9.23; 9.26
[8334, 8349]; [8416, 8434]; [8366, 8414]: 1.08 angstrom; 9.56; 9.23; 9.37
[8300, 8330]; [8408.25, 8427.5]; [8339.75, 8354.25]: 0.20 angstrom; 9.48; 9.26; 9.17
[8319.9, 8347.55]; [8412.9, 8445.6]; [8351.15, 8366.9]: 0.84 angstrom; 9.59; 8.98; 9.18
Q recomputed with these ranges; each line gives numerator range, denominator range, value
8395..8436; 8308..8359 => 1.02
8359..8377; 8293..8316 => 0.98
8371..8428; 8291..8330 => 0.98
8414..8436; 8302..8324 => 1.01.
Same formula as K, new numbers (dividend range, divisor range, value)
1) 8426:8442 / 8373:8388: 1.03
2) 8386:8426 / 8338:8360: 1.02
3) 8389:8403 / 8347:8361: 1.08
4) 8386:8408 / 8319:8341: 0.97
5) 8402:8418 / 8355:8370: 1.02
